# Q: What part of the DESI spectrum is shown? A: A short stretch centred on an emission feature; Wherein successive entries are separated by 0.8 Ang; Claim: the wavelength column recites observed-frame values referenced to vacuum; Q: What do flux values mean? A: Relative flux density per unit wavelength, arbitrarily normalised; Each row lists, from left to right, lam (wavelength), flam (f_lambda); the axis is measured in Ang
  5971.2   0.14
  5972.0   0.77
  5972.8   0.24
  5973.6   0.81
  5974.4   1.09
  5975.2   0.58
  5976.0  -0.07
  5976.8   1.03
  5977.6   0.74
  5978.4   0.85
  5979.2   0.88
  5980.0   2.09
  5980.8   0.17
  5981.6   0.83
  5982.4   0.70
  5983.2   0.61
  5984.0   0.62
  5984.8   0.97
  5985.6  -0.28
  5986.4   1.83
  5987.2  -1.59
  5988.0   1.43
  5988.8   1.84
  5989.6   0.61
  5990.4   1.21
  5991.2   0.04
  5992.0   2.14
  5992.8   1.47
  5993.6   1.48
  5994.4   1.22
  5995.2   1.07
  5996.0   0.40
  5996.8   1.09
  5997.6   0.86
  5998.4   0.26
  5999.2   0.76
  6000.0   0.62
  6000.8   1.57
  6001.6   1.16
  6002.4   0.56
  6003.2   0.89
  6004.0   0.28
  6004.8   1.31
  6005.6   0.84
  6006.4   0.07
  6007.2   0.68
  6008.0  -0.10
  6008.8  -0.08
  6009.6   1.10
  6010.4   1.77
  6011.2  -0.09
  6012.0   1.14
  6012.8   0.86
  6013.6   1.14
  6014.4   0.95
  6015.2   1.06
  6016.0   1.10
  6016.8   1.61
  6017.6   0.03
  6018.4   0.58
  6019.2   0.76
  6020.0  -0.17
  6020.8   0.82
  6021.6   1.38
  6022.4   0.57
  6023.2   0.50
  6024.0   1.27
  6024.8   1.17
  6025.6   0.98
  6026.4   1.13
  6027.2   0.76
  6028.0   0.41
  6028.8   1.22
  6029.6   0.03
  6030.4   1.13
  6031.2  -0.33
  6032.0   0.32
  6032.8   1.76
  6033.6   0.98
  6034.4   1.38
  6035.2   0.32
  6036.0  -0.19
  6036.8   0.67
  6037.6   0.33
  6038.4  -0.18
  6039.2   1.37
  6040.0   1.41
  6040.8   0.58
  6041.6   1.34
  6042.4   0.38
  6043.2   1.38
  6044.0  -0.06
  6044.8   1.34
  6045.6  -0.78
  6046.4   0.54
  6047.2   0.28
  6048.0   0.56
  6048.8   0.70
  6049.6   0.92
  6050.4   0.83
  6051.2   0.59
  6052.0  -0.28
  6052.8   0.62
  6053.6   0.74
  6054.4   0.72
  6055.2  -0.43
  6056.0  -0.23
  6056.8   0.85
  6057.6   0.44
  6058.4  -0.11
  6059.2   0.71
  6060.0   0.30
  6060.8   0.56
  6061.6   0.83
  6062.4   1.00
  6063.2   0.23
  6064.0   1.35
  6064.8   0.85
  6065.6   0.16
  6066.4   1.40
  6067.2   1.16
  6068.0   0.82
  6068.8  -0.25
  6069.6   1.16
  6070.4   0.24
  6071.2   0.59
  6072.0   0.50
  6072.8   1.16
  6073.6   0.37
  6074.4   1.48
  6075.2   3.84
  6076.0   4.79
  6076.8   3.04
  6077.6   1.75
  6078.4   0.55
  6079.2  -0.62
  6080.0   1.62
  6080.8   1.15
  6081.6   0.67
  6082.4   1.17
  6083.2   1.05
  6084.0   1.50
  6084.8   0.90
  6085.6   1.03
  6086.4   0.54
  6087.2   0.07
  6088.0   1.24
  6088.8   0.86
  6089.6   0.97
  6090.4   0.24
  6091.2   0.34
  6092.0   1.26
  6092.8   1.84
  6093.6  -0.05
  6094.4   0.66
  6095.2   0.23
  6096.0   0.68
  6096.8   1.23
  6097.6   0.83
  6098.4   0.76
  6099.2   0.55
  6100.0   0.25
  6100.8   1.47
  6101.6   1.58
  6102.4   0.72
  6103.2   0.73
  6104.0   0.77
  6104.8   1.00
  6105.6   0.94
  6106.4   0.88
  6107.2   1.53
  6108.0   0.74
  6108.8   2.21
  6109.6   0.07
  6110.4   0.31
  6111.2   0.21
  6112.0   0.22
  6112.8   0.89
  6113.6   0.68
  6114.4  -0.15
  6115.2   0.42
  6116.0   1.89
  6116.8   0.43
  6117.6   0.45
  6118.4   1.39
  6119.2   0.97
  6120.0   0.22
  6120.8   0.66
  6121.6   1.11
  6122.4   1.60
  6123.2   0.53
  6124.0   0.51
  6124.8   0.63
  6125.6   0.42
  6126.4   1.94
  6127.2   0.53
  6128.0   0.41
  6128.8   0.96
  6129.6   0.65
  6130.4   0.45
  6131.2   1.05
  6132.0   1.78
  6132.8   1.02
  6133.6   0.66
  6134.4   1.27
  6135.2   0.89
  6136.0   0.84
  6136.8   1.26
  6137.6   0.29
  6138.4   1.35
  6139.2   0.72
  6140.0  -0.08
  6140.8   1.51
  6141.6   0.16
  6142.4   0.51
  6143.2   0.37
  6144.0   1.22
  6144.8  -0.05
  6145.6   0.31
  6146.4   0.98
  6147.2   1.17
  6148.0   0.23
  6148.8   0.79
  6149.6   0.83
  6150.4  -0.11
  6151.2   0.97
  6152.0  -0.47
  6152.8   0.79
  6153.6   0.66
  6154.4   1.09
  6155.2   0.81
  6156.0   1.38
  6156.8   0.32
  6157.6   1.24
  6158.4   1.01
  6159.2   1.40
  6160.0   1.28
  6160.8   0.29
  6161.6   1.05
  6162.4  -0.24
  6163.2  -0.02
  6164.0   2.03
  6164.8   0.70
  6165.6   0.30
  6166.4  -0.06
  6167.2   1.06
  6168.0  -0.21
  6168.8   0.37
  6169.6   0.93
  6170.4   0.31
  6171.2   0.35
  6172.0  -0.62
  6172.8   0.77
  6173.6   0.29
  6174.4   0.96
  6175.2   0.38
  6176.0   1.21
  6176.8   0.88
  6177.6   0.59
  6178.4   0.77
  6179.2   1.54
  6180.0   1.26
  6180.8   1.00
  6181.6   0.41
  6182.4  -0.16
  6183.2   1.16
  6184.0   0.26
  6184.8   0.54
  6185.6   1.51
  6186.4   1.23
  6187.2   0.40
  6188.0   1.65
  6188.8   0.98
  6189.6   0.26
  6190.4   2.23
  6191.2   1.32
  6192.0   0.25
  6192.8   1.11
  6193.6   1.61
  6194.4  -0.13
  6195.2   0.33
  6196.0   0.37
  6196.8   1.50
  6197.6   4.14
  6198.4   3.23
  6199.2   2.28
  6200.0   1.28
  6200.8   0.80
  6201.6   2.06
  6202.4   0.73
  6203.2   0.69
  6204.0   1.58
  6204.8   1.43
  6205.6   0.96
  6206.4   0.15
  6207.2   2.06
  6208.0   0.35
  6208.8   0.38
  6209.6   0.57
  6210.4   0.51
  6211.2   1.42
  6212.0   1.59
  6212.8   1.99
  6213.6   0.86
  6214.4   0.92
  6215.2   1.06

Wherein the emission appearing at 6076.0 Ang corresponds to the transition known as H-beta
